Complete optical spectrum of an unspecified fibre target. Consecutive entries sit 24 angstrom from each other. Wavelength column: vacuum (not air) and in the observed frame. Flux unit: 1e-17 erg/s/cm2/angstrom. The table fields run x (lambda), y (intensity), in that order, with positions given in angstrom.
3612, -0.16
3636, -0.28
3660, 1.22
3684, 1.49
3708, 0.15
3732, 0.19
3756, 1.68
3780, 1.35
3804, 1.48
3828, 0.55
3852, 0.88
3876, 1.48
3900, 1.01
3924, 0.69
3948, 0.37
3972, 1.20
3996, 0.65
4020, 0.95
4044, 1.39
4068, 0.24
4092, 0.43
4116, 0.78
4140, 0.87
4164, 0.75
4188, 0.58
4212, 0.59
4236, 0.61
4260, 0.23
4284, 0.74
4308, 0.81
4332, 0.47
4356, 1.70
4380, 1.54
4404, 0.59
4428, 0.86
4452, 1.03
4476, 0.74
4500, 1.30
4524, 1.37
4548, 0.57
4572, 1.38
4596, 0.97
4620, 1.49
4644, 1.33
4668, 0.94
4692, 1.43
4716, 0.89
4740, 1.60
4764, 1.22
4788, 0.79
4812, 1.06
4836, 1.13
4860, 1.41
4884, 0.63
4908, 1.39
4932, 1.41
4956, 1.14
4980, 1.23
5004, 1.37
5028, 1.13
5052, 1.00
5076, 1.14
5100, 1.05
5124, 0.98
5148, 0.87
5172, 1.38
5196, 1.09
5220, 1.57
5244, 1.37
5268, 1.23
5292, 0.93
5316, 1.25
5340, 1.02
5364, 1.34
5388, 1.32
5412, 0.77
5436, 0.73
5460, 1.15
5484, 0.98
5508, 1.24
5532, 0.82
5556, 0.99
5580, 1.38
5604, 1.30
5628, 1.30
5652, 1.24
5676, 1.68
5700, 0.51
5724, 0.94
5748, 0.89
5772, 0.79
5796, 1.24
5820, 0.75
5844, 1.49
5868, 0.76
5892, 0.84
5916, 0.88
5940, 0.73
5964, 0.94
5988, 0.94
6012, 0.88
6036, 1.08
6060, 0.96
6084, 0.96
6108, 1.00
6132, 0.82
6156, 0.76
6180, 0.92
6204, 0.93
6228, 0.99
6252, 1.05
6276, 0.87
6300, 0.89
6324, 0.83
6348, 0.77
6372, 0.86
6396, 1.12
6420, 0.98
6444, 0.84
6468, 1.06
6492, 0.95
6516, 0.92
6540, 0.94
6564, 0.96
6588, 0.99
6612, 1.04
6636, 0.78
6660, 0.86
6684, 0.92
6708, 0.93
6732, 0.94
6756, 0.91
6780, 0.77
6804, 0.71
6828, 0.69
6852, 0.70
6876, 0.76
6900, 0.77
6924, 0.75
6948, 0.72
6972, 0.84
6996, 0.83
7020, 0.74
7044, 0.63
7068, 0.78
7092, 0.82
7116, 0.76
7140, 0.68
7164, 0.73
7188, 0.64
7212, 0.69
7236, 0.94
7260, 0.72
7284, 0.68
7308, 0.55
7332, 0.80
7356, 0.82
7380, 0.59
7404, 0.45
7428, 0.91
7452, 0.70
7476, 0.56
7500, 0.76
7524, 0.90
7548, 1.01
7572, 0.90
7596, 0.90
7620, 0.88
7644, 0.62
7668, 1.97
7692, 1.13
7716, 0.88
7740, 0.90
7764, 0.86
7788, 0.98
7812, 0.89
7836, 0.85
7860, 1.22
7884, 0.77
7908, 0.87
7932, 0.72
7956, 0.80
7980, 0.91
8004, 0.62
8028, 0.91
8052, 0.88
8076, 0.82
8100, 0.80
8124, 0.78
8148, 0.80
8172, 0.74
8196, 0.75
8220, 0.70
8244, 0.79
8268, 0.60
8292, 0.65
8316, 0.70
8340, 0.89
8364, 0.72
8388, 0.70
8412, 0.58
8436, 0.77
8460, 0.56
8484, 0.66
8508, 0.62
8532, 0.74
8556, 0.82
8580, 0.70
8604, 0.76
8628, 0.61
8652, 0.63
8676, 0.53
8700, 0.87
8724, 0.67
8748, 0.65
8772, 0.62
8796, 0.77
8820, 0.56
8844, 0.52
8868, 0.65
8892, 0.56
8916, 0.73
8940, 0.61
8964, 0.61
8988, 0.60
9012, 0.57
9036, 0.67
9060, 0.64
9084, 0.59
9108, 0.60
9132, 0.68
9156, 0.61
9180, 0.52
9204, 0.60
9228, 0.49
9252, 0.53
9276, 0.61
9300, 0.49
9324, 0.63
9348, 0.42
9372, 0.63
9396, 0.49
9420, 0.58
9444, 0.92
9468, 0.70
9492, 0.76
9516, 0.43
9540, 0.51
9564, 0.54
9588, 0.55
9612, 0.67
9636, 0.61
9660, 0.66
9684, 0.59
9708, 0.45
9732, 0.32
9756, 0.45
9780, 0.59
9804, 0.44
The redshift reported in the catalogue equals 0.169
